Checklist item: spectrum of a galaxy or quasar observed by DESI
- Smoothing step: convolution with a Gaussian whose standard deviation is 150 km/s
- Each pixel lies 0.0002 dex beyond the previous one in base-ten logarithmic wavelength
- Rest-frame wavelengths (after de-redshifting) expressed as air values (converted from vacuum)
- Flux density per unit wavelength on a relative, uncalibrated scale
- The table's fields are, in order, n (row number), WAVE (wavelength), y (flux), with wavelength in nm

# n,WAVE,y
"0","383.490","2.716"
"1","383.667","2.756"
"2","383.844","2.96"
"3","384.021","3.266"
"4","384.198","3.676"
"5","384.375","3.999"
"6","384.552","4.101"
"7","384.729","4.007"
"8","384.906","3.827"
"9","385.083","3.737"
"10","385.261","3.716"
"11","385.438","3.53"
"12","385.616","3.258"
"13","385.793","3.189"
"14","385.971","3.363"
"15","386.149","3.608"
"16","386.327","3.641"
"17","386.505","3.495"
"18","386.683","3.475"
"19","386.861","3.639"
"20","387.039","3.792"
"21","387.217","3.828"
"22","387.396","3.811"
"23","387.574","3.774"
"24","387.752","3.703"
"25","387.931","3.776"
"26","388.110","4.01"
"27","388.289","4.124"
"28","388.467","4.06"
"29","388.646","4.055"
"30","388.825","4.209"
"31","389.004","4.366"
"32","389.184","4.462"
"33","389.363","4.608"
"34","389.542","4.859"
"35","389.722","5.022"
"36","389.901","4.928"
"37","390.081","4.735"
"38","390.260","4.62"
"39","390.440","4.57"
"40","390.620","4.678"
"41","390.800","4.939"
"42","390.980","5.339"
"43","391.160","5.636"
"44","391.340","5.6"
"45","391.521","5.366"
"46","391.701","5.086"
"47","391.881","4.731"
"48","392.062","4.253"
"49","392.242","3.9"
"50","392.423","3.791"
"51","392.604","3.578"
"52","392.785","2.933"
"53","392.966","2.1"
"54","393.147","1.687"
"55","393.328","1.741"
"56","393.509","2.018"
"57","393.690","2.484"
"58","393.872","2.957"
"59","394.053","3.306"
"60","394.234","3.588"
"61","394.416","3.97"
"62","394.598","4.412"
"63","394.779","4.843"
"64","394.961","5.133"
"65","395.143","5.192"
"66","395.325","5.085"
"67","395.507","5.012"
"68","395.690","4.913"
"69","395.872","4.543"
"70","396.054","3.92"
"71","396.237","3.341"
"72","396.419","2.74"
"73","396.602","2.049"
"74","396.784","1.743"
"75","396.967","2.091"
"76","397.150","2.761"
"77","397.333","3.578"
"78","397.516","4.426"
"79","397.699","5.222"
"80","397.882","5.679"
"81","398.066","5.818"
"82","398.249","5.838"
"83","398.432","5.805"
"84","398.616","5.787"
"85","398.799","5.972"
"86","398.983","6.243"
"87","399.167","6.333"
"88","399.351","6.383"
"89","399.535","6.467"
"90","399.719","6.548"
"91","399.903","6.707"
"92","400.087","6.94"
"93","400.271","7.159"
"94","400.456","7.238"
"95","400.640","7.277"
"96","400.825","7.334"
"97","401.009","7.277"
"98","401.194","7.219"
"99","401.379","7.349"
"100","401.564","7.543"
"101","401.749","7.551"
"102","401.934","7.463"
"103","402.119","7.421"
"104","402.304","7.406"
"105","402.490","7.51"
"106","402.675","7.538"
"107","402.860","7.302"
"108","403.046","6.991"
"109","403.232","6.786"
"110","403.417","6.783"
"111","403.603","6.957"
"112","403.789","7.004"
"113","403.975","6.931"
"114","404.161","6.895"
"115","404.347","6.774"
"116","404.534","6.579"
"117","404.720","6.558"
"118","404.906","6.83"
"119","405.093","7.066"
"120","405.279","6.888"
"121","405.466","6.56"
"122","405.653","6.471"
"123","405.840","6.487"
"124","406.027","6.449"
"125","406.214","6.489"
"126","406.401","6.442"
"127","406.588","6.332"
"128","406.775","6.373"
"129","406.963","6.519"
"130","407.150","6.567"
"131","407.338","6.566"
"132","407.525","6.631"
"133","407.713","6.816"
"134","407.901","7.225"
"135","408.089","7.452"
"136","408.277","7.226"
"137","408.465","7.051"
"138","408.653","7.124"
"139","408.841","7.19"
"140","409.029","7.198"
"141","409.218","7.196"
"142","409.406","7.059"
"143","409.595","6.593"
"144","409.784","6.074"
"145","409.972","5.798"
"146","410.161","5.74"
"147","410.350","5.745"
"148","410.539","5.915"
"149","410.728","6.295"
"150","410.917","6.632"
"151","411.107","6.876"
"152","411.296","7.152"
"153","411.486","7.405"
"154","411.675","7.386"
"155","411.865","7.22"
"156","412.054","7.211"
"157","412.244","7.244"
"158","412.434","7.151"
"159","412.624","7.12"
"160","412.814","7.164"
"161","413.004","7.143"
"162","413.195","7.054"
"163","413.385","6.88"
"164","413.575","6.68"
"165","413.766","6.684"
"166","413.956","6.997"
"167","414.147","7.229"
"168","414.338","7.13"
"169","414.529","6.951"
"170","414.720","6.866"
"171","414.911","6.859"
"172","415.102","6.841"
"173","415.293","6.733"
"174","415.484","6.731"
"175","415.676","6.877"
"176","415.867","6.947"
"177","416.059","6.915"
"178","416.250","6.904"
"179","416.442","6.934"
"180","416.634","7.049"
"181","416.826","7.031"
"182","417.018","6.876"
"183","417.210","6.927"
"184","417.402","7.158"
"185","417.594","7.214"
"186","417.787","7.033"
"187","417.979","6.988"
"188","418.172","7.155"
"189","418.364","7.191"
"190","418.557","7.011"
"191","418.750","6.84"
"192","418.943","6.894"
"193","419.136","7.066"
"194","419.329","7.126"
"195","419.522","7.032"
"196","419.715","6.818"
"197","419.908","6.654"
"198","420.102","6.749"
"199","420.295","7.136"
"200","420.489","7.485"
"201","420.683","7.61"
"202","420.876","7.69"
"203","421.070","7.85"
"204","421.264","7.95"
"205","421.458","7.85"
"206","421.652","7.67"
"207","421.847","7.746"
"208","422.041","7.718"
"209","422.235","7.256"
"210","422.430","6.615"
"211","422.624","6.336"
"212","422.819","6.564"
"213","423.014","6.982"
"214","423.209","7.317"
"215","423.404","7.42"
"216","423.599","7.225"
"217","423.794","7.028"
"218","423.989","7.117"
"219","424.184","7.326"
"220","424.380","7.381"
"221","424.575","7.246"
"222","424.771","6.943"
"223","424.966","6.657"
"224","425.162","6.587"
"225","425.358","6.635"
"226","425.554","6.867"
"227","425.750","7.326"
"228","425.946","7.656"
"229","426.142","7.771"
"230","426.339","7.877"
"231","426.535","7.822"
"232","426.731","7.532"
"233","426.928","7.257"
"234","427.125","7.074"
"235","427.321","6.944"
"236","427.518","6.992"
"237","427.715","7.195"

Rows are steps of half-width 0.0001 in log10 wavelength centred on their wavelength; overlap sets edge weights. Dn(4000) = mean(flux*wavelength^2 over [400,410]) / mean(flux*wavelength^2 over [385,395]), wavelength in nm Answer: 1.9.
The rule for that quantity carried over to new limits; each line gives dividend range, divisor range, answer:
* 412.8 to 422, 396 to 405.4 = 1.25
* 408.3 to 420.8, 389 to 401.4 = 1.60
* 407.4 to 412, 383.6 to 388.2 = 2.12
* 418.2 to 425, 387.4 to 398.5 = 2.01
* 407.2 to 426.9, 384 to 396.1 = 2.00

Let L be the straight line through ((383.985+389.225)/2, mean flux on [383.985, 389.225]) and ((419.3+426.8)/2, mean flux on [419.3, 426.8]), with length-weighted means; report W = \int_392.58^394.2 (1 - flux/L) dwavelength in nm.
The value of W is 0.70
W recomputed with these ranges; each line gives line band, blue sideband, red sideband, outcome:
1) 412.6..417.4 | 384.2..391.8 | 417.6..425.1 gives -0.25 nm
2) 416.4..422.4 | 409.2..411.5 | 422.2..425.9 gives -0.36 nm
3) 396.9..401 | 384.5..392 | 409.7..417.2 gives -0.38 nm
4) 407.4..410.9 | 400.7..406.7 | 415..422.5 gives 0.17 nm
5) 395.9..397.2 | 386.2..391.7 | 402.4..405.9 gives 0.66 nm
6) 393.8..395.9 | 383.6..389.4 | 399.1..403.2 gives 0.47 nm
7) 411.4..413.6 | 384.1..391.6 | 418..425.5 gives -0.28 nm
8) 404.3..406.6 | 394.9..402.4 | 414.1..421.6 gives -0.18 nm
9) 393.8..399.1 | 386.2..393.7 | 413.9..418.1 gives 0.47 nm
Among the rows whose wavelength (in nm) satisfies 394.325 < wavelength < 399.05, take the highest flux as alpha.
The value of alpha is 6.243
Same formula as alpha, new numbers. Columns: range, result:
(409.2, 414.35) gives 7.405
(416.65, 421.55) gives 7.95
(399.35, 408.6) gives 7.551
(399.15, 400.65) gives 7.277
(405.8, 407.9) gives 6.816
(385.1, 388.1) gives 3.828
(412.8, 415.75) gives 7.229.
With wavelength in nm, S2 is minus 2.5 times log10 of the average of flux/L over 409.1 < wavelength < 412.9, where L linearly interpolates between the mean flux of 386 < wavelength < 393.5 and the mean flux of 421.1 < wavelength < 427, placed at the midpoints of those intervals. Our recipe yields -0.118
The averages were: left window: 4.08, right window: 7.26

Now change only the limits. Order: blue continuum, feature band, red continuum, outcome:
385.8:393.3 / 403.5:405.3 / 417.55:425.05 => -0.228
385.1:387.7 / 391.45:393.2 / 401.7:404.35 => 0.269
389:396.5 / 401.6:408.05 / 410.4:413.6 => -0.166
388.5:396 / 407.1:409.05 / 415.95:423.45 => -0.185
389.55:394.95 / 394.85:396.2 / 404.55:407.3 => -0.026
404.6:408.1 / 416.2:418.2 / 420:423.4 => 0.016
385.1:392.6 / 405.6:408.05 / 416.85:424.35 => -0.121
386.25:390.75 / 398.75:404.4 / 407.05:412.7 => -0.208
